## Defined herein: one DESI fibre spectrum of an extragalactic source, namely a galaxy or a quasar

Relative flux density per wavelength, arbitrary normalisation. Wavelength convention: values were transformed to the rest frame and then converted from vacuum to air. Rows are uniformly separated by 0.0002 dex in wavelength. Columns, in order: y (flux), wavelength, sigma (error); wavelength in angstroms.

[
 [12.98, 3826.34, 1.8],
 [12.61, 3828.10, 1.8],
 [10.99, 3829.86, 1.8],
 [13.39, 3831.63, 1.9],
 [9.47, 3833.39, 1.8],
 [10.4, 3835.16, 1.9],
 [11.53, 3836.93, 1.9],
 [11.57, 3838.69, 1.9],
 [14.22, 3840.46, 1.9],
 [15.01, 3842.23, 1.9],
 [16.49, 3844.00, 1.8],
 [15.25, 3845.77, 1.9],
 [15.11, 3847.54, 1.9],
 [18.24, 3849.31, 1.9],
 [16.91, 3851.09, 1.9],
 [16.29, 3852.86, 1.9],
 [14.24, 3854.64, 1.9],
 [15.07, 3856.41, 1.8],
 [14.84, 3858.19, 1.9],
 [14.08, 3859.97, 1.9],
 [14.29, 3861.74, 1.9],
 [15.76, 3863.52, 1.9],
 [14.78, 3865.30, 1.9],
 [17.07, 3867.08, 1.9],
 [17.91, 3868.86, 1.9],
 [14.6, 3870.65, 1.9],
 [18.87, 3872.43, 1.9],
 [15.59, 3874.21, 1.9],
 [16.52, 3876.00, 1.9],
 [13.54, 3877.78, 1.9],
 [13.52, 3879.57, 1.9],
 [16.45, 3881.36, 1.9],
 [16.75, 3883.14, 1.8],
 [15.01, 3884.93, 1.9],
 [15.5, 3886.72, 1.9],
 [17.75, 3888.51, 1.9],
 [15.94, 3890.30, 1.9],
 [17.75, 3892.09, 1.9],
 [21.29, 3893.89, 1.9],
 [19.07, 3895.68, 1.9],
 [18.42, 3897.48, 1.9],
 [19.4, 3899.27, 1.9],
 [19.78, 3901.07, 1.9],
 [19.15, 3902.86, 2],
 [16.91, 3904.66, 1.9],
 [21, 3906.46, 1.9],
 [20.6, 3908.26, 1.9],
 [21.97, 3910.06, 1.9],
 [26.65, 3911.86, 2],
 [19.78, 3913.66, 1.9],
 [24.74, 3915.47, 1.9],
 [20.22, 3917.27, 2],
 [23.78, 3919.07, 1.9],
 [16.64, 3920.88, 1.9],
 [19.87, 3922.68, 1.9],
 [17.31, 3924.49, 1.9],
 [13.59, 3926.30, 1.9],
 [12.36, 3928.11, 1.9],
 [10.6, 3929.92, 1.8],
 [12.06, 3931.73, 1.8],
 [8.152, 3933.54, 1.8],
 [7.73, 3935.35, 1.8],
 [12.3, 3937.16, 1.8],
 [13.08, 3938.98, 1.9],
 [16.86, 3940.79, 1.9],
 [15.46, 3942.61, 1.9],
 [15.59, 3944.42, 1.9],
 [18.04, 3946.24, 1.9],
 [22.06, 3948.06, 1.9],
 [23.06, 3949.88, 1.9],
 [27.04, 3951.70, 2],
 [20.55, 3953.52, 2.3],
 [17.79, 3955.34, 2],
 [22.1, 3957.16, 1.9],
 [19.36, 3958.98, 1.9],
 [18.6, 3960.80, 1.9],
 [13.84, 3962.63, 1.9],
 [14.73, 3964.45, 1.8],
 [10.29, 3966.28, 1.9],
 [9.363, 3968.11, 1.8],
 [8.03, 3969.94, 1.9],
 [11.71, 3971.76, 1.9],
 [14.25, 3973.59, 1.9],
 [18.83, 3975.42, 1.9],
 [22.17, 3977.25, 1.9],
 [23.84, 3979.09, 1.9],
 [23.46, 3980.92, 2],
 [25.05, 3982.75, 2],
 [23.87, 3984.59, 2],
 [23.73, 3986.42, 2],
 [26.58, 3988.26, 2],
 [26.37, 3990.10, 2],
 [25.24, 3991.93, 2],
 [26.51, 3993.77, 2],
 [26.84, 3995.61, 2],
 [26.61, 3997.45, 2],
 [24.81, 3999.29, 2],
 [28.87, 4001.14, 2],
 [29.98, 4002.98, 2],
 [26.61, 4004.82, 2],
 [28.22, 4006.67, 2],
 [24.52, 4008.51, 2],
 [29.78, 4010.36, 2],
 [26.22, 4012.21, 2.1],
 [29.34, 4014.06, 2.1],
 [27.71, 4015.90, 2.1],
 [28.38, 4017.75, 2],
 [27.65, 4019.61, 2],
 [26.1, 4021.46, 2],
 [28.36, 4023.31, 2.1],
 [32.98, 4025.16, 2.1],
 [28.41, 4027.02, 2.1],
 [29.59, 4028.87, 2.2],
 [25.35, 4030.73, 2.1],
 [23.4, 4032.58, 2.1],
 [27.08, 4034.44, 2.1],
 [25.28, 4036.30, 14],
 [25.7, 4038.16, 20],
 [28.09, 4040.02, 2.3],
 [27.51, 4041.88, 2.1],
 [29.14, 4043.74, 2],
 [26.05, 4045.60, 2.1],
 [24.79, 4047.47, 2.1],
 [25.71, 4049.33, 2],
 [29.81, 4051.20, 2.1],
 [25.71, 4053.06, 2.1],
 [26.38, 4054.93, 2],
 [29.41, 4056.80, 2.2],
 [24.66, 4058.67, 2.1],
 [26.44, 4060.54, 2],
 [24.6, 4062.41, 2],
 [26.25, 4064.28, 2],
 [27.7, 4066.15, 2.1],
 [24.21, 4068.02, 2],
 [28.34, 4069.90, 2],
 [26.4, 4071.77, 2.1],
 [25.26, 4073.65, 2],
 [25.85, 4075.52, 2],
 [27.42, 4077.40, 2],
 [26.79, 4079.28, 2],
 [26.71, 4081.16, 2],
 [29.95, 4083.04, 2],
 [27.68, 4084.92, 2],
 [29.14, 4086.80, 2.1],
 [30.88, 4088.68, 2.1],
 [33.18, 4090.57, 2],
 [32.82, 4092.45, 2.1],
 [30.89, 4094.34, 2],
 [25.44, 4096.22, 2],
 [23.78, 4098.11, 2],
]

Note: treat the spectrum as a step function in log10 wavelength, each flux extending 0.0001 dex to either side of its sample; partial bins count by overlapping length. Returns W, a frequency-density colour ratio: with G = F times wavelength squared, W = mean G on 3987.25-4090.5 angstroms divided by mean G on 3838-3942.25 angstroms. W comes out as 1.77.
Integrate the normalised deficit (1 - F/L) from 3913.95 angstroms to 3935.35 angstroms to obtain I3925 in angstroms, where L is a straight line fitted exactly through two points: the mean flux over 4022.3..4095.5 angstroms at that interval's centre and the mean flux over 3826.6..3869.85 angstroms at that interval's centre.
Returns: 3.37 angstroms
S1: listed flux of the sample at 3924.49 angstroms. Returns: 17.31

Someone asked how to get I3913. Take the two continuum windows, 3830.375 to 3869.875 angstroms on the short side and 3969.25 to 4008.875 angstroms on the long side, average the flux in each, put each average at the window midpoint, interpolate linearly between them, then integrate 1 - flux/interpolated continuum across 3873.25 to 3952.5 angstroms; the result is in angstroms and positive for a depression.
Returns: 4.6 angstroms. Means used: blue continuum 14.6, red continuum 23.5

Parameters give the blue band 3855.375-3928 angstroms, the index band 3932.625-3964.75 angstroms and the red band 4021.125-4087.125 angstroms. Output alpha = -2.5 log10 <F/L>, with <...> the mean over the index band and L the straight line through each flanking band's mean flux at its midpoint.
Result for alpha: 0.23 mag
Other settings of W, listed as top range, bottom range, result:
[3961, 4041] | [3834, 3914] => 1.54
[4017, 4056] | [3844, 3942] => 1.75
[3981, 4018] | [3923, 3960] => 1.68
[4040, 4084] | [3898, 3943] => 1.67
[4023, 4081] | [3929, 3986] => 1.67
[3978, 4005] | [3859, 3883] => 1.76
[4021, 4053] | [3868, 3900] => 1.74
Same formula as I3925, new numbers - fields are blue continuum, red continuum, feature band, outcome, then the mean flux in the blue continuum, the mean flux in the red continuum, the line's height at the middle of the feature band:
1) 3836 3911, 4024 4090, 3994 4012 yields -2.4 angstroms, 16.5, 27.1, 24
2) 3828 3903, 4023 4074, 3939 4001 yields 5.7 angstroms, 15.6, 26.9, 22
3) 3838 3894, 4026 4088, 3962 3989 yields 5.2 angstroms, 15.8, 26.8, 22.1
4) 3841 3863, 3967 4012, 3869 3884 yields 0.9 angstroms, 15.5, 23.1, 16.8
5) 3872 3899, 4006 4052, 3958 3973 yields 6.2 angstroms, 16.8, 27.4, 22.7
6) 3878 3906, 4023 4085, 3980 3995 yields -1.3 angstroms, 17.5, 26.9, 23.1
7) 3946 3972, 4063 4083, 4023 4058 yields -4.9 angstroms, 17.2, 26.6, 23.9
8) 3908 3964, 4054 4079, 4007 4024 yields -3.4 angstroms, 17.7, 26.4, 23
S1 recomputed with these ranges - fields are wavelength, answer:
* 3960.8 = 18.6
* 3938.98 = 13.08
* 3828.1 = 12.61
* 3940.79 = 16.86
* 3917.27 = 20.22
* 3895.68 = 19.07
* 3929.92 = 10.6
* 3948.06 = 22.06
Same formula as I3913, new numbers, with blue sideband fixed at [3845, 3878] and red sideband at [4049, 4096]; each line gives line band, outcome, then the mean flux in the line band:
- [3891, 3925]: -3.39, 20.2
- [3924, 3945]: 7.50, 12.8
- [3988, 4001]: -1.67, 26.3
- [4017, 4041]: -2.09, 27.4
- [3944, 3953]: -0.31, 21.4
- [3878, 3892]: 1.04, 15.8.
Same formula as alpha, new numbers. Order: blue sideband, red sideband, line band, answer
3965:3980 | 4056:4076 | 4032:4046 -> -0.16 mag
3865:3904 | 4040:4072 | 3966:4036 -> -0.03 mag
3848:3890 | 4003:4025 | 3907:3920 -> -0.15 mag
